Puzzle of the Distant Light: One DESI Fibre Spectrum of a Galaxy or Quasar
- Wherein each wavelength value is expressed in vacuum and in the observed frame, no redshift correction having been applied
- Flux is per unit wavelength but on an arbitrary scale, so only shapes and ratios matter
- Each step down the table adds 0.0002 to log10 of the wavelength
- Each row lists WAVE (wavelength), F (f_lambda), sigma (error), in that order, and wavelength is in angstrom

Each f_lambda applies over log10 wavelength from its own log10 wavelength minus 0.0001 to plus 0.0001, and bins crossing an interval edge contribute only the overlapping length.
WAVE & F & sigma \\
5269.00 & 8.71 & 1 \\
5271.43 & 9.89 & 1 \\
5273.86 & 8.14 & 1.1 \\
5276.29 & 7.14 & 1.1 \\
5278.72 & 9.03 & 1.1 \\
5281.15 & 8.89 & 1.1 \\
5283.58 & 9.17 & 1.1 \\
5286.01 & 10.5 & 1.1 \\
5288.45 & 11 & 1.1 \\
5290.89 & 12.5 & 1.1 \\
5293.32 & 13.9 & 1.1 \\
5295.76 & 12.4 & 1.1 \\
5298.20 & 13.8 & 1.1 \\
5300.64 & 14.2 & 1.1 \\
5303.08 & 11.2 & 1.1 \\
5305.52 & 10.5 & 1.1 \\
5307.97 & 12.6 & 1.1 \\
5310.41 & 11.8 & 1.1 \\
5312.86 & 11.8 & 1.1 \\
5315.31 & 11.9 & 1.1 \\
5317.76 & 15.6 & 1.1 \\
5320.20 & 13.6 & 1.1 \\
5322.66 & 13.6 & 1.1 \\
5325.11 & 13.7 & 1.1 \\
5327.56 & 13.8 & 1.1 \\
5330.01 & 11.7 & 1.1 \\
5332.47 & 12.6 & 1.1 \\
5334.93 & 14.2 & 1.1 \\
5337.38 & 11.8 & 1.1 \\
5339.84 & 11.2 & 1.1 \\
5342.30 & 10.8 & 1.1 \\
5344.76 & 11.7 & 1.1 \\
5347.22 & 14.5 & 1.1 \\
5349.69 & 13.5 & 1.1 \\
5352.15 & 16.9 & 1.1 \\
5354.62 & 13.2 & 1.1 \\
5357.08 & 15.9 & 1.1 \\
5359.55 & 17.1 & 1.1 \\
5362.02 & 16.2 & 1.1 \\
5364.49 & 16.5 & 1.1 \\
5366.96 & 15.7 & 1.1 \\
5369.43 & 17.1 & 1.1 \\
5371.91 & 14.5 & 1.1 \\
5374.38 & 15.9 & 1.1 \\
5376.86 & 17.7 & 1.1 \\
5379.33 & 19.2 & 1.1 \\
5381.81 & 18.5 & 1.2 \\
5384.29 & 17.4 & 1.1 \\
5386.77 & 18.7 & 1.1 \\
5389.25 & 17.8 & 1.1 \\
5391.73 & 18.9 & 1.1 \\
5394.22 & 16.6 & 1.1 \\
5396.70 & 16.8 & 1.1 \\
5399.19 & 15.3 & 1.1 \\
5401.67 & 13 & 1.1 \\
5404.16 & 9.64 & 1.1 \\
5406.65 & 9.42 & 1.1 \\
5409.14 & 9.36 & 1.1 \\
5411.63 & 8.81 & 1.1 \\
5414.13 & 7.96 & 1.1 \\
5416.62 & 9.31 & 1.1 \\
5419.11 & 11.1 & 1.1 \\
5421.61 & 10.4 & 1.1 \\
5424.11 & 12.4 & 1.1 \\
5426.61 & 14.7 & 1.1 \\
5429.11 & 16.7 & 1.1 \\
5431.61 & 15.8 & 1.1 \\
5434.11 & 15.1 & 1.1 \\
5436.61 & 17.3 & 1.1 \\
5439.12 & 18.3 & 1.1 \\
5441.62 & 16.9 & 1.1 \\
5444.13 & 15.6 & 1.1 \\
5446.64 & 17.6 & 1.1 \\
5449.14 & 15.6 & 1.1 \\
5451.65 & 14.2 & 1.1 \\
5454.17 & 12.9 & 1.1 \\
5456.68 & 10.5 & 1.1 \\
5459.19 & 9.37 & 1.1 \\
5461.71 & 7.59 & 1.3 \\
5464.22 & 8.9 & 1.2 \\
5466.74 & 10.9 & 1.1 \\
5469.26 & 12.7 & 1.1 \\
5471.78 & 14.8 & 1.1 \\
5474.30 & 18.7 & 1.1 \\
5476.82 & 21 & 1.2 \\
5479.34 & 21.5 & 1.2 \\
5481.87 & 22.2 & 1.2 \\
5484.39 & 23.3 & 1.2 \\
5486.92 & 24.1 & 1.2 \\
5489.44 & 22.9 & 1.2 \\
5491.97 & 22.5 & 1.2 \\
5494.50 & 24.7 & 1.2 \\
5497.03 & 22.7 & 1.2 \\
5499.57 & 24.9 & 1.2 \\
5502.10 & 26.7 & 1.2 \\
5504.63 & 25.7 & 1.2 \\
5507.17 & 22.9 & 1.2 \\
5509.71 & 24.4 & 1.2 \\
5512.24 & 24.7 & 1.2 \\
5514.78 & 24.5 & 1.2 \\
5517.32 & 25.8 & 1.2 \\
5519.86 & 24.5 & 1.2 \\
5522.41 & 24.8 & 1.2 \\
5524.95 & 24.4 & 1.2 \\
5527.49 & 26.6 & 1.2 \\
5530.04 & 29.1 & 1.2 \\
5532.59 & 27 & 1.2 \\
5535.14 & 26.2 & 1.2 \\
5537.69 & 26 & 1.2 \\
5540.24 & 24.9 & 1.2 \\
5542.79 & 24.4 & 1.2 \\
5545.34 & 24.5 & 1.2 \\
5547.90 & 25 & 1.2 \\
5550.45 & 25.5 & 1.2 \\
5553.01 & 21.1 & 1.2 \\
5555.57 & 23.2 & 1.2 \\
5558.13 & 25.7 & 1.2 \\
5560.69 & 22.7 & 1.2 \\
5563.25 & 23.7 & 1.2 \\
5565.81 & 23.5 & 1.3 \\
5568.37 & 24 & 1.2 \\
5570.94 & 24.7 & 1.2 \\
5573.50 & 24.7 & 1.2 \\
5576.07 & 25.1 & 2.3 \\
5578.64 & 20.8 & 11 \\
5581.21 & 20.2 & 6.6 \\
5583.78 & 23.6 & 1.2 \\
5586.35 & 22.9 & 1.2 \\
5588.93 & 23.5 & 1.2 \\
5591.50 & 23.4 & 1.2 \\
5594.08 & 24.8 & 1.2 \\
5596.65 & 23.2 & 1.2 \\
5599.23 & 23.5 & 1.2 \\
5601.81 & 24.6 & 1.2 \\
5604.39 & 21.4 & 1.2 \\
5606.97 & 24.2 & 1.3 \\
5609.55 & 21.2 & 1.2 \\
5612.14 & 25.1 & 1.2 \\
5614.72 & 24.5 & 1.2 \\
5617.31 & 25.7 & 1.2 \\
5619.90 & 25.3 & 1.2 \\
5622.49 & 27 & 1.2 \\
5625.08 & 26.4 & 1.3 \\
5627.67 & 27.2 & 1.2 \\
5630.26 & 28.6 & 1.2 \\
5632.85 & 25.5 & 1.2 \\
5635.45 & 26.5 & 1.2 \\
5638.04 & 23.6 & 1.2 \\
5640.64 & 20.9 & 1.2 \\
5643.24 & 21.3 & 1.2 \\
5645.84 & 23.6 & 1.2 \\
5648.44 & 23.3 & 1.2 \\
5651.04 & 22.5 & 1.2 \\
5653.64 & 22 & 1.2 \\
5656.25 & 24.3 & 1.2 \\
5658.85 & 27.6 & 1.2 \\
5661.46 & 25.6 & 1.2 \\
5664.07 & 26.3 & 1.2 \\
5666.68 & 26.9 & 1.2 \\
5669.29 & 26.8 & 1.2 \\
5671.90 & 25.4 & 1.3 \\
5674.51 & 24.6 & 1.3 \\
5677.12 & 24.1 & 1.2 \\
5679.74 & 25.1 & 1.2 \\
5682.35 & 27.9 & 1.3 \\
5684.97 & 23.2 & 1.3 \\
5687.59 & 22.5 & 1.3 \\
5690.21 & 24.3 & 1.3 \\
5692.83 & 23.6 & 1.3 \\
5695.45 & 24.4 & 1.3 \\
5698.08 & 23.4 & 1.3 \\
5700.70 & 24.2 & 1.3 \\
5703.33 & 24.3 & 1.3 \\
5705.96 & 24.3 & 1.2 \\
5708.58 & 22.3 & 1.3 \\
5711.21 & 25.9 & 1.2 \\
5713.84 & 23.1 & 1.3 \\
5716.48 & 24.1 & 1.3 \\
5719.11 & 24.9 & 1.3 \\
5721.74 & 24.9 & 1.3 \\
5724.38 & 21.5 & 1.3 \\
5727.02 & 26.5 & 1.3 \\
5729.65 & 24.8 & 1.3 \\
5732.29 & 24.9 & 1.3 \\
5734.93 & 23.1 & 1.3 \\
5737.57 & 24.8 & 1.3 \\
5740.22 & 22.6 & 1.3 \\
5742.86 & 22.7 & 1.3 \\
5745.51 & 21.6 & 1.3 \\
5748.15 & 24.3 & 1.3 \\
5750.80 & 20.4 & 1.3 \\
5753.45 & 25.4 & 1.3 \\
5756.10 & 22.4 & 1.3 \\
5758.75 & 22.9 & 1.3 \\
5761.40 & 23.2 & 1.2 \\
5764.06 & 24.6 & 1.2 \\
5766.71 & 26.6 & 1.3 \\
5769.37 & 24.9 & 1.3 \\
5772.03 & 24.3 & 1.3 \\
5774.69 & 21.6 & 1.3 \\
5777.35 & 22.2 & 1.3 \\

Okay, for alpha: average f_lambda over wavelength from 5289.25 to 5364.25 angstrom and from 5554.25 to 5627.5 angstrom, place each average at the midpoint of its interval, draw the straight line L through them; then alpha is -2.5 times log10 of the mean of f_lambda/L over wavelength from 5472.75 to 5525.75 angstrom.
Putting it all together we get -0.17 mag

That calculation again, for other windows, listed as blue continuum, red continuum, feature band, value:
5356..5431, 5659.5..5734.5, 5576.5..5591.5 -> -0.078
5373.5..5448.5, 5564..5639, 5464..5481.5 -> 0.107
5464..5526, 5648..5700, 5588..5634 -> -0.044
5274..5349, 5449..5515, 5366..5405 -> -0.101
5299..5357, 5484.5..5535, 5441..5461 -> 0.452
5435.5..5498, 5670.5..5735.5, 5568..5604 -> -0.134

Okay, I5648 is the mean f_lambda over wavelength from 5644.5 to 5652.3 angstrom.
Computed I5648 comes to 23.1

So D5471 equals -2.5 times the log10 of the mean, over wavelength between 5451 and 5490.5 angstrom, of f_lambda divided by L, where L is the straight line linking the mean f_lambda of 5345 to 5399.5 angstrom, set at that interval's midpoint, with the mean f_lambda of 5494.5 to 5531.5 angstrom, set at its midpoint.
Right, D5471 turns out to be 0.38 mag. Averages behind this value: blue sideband 16.5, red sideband 25.1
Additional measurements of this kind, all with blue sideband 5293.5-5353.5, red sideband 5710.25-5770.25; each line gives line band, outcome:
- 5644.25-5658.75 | -0.093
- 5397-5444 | 0.191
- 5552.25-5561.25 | -0.219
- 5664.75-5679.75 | -0.158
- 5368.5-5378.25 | -0.149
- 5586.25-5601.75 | -0.181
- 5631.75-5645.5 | -0.112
